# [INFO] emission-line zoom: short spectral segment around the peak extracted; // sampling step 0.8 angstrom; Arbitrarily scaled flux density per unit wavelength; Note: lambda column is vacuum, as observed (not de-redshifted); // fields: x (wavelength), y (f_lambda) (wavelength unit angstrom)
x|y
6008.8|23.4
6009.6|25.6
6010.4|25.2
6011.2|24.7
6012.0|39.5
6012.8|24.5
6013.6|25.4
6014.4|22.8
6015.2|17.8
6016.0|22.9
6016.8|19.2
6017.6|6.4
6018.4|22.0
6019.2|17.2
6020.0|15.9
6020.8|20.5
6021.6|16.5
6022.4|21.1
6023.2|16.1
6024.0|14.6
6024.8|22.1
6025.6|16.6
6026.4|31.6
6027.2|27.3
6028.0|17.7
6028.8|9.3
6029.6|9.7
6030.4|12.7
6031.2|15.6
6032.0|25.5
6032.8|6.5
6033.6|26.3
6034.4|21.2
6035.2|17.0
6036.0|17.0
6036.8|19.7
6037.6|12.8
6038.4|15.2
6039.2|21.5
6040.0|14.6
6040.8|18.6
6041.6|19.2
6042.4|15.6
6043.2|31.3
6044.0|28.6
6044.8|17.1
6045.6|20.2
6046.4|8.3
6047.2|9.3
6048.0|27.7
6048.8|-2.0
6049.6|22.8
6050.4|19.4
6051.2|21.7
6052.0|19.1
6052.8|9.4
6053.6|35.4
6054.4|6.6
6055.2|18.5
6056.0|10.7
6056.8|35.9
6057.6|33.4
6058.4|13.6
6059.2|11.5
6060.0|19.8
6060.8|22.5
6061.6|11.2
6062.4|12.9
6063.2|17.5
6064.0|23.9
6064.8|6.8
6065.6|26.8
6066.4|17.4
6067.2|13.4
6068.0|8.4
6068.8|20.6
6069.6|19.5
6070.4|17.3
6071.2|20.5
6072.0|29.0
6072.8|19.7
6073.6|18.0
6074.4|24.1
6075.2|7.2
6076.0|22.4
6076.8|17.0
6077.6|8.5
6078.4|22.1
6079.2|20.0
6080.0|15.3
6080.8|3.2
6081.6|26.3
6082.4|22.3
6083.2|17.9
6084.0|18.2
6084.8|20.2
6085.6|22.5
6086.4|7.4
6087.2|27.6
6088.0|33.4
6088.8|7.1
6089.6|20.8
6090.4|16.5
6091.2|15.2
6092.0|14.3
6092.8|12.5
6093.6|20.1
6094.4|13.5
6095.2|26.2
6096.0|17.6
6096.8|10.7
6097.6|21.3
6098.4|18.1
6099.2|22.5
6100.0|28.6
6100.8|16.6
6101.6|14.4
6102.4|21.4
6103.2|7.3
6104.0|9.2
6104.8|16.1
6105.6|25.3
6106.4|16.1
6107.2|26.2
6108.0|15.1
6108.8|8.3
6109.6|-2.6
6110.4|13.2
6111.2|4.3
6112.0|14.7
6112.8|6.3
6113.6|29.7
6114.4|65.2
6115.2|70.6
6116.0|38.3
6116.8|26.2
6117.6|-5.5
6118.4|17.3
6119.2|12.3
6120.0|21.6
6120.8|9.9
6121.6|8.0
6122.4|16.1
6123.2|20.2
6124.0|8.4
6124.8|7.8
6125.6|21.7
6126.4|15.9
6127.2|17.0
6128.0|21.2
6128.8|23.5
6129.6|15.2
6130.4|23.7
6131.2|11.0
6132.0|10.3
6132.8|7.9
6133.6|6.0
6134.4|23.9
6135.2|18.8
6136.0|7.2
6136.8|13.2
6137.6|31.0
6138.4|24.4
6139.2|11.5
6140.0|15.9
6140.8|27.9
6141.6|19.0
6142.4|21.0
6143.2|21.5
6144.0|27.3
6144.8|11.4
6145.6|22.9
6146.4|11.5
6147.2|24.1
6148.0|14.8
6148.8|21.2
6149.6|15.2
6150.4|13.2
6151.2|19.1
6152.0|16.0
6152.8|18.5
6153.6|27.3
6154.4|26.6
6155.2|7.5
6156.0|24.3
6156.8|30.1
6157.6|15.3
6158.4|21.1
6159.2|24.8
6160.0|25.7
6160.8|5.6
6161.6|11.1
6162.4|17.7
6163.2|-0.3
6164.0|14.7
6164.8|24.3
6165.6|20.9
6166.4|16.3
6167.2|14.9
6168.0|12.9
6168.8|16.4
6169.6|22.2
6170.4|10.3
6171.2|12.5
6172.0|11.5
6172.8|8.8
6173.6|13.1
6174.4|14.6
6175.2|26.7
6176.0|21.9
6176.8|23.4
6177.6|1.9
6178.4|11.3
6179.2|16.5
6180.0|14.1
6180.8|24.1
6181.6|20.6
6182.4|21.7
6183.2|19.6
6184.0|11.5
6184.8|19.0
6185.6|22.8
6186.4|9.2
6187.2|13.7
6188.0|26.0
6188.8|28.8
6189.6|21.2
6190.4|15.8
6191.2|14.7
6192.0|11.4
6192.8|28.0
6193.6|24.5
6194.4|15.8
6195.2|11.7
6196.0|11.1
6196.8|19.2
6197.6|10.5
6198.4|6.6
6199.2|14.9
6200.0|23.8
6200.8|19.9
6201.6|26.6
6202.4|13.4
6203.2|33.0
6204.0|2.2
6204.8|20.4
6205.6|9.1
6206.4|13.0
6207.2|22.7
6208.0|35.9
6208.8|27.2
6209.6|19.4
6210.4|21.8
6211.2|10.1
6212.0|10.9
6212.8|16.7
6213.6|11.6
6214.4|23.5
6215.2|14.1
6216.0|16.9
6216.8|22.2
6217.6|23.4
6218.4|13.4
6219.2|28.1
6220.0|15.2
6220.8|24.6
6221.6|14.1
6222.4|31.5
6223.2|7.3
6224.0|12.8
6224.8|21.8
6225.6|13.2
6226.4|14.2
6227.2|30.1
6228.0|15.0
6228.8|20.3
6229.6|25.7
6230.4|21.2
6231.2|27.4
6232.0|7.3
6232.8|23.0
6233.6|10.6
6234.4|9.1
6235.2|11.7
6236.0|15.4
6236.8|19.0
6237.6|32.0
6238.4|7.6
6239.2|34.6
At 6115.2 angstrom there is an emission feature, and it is Hbeta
